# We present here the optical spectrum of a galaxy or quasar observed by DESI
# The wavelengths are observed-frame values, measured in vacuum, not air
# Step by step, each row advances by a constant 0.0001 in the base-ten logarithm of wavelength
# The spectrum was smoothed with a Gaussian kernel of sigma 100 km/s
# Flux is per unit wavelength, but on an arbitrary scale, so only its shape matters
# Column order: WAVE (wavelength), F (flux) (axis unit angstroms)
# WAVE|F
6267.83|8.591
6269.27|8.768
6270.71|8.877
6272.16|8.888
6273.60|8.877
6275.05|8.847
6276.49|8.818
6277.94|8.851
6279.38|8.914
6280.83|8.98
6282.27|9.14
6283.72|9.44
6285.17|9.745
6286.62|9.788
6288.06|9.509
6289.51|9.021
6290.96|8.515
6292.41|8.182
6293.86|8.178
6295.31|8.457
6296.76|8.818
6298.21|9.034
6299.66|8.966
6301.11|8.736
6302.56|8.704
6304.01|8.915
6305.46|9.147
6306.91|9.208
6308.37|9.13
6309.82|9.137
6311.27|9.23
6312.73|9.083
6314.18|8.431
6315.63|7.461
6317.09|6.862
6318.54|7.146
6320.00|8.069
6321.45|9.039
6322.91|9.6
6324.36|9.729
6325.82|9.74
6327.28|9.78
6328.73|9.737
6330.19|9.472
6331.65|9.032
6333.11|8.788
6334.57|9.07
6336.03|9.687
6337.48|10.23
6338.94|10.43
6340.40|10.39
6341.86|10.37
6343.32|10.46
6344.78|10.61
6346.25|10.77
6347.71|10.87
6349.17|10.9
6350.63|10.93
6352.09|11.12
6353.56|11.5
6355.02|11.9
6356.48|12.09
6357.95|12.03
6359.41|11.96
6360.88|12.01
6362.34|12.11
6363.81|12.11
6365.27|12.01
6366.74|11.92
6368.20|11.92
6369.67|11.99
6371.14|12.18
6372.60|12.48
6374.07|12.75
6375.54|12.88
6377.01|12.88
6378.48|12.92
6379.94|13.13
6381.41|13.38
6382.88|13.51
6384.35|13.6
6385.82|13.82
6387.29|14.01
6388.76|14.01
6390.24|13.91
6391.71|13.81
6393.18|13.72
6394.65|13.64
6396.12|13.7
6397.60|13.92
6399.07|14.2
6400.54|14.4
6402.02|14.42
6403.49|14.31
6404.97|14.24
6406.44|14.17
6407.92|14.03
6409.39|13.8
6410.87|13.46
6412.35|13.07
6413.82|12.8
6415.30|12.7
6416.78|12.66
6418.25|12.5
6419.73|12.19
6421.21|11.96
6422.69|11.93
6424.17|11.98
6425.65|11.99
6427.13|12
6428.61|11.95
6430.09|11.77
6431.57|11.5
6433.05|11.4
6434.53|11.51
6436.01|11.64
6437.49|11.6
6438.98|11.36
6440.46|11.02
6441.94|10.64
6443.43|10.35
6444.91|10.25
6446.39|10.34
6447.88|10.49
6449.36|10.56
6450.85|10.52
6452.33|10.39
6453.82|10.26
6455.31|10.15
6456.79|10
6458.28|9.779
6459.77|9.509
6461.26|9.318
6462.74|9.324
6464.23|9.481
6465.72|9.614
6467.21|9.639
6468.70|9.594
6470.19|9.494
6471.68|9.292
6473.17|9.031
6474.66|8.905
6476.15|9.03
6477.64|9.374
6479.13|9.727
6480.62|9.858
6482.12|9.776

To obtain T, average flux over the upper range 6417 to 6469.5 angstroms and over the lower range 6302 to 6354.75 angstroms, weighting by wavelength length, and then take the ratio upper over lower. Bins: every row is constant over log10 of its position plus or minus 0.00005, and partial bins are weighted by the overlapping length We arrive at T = 1.13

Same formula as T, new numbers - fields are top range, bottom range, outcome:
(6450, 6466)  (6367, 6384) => 0.77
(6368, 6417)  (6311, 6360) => 1.36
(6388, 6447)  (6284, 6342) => 1.39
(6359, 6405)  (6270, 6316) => 1.48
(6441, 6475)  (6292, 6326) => 1.14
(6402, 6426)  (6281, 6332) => 1.46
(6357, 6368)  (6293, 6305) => 1.38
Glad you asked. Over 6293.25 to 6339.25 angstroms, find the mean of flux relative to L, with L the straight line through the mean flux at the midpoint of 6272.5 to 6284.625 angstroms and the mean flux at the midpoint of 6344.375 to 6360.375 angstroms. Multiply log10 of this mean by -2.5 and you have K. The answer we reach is 0.14 mag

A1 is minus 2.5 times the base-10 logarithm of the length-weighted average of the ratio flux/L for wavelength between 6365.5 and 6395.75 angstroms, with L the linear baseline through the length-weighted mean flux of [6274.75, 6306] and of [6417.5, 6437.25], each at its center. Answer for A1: -0.20 mag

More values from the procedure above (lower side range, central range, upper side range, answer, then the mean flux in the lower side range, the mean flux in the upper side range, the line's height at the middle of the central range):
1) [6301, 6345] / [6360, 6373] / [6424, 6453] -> -0.21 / 9.2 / 11.2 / 9.93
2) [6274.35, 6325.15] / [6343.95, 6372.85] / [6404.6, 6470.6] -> -0.18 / 8.83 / 11.3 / 9.88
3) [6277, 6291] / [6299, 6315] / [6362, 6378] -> 0.12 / 9.22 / 12.3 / 10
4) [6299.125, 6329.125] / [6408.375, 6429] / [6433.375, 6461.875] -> -0.23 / 8.84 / 10.5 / 10.2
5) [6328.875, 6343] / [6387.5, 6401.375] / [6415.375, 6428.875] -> -0.22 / 9.74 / 12.2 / 11.4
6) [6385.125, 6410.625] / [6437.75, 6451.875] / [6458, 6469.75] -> 0.02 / 14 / 9.52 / 10.8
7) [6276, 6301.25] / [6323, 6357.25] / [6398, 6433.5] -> 0.03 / 8.95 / 12.9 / 10.6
